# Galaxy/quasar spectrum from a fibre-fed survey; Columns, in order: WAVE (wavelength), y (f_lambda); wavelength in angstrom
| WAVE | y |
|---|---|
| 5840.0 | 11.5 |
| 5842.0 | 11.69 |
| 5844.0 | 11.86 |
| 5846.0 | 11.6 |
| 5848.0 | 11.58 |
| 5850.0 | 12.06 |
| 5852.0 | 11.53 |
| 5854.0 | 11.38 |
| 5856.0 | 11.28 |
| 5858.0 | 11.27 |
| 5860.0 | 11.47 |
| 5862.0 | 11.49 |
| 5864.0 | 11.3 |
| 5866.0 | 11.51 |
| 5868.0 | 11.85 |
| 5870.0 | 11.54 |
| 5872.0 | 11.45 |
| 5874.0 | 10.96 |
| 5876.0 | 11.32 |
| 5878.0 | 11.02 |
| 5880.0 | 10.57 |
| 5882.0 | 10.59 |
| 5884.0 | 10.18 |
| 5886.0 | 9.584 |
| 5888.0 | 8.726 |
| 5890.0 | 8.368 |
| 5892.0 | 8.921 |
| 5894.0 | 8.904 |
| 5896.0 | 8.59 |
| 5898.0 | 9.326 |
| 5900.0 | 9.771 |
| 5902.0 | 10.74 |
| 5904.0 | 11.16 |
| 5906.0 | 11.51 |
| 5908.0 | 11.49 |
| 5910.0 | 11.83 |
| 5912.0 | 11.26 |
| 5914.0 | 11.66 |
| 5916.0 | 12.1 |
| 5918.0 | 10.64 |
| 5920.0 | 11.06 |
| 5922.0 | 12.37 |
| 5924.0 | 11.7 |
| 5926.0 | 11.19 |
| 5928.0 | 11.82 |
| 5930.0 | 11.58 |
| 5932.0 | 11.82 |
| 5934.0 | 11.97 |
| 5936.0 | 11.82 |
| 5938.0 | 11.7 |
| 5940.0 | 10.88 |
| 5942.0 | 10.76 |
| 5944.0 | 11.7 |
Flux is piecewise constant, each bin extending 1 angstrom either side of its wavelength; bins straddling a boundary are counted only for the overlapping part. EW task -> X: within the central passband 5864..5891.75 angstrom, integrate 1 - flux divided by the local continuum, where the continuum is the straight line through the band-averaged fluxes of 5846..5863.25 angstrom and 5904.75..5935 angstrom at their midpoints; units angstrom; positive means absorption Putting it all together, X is 2.3 angstrom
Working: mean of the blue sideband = 11.5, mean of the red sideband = 11.6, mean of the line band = 10.6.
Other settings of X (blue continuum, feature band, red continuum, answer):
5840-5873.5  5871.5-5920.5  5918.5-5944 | 4.6 angstrom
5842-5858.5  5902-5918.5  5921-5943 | 0.2 angstrom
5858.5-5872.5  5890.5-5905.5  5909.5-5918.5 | 2.4 angstrom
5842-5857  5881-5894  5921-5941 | 2.6 angstrom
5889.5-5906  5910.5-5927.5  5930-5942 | -1.3 angstrom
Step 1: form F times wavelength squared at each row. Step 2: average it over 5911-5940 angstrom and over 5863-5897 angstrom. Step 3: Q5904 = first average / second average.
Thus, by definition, 1.14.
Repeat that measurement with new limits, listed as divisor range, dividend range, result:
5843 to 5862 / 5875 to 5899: 0.85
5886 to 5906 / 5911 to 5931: 1.22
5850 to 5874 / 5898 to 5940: 1.01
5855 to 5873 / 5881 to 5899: 0.81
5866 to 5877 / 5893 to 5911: 0.92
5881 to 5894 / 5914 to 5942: 1.25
